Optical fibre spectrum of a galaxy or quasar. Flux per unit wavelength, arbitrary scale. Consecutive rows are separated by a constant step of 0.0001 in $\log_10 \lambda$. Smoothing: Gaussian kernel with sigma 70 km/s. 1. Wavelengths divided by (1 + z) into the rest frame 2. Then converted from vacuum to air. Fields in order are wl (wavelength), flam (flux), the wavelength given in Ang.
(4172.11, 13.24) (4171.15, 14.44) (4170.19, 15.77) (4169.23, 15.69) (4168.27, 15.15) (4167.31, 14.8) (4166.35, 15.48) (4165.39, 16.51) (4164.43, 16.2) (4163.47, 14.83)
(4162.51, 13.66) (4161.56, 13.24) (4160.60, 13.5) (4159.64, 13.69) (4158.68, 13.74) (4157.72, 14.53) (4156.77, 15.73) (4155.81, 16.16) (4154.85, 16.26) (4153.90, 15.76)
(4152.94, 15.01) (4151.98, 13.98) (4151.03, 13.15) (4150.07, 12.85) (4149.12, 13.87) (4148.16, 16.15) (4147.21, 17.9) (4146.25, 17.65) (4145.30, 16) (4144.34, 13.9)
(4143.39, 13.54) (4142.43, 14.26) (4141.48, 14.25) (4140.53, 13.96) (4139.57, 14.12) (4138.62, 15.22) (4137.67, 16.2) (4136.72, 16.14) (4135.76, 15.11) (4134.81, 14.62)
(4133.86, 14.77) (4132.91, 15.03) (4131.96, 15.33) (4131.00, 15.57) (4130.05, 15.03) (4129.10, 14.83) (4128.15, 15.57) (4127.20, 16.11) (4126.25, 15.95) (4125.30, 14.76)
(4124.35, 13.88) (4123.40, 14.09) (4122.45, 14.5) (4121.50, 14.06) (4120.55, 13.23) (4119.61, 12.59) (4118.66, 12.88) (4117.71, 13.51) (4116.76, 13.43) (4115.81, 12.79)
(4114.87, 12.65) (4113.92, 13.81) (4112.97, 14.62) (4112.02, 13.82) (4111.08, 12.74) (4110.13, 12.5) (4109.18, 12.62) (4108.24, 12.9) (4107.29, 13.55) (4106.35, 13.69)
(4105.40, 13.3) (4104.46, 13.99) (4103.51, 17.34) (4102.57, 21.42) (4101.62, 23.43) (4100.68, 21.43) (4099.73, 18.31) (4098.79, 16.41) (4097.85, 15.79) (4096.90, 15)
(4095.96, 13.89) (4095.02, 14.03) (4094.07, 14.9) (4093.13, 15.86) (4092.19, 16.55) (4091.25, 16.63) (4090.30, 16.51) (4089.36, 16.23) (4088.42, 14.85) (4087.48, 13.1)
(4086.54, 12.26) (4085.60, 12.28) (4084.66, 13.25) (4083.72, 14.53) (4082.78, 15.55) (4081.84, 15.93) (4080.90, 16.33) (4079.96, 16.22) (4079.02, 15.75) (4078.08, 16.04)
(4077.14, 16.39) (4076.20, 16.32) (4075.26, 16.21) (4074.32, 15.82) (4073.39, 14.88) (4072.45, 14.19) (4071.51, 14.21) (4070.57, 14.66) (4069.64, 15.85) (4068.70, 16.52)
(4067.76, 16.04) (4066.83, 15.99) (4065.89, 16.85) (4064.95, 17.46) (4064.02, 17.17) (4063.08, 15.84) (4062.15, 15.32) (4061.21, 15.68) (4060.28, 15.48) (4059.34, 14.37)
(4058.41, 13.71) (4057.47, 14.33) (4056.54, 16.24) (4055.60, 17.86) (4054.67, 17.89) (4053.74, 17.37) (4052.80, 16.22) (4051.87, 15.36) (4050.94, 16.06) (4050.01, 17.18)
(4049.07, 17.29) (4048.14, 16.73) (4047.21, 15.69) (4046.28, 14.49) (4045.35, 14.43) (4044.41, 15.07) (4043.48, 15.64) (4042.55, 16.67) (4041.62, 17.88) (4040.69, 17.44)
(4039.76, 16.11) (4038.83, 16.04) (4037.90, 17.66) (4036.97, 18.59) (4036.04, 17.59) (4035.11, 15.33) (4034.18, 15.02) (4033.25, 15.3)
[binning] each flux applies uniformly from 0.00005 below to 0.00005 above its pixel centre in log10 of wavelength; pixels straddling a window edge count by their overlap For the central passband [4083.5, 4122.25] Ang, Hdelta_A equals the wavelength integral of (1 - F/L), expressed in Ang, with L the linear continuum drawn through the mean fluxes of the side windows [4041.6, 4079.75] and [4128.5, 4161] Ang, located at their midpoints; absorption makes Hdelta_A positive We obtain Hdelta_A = 1.6 Ang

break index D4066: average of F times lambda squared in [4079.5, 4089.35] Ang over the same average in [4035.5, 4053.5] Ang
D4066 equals 0.90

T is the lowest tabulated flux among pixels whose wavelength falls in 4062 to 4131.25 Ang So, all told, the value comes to 12.26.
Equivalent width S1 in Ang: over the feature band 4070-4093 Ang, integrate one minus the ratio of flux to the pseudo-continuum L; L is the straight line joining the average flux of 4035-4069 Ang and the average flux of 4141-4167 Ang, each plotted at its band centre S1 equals 1.0 Ang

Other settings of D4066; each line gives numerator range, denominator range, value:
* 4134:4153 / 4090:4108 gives 0.93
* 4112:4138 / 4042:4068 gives 0.93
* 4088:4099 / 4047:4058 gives 0.96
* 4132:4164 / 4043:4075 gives 0.98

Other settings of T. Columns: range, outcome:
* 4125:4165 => 12.85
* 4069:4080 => 14.19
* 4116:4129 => 12.59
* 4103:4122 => 12.5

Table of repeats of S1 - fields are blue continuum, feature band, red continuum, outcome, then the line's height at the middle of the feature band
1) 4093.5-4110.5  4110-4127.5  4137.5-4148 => 2.0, 15.6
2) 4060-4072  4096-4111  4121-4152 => -0.5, 15.4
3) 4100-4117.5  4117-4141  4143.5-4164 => 0.4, 14.9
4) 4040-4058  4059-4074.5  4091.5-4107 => 0.7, 16.4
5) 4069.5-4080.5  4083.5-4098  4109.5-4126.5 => 0.1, 14.8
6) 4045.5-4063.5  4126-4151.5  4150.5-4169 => -0.1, 15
